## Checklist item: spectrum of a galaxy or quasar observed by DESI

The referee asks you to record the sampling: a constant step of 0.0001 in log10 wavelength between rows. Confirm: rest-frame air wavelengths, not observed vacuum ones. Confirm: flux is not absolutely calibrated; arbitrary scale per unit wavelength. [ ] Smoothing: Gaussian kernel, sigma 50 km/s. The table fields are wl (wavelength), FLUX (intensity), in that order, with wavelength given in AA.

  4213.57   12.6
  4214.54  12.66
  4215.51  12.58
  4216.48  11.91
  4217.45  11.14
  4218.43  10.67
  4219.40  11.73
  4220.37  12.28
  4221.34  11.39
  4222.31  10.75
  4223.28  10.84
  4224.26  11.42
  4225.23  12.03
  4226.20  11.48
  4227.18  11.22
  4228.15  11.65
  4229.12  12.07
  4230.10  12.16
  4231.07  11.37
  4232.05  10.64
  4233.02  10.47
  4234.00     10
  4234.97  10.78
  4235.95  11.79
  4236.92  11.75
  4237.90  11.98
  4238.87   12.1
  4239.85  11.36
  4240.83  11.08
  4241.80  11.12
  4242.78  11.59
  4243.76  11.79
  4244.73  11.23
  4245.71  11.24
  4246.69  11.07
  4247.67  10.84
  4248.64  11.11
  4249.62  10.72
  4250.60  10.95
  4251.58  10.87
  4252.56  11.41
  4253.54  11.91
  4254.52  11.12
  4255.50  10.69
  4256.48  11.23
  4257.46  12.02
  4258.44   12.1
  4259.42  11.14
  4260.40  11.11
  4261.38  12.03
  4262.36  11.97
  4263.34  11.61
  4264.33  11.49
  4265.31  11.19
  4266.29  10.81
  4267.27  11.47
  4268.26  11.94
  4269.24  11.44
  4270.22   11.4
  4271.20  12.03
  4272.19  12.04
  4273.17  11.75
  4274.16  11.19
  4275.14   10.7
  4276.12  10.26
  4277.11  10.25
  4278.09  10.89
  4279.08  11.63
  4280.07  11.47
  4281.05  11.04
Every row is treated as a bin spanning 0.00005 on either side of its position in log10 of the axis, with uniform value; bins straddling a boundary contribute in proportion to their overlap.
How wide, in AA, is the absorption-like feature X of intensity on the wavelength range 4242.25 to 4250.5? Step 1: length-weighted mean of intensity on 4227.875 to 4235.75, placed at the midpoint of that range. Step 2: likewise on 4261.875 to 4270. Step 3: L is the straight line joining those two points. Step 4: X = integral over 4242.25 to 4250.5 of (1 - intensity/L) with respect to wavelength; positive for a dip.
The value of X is 0.1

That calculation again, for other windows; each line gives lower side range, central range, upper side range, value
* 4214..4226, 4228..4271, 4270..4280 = 0.1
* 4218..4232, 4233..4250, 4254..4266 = 0.3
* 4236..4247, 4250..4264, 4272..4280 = -0.2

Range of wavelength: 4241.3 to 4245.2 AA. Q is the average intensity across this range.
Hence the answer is 11.5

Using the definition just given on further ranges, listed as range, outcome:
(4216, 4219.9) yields 11.4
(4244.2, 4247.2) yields 11.2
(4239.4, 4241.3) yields 11.2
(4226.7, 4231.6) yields 11.7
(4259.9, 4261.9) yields 11.6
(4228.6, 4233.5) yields 11.3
